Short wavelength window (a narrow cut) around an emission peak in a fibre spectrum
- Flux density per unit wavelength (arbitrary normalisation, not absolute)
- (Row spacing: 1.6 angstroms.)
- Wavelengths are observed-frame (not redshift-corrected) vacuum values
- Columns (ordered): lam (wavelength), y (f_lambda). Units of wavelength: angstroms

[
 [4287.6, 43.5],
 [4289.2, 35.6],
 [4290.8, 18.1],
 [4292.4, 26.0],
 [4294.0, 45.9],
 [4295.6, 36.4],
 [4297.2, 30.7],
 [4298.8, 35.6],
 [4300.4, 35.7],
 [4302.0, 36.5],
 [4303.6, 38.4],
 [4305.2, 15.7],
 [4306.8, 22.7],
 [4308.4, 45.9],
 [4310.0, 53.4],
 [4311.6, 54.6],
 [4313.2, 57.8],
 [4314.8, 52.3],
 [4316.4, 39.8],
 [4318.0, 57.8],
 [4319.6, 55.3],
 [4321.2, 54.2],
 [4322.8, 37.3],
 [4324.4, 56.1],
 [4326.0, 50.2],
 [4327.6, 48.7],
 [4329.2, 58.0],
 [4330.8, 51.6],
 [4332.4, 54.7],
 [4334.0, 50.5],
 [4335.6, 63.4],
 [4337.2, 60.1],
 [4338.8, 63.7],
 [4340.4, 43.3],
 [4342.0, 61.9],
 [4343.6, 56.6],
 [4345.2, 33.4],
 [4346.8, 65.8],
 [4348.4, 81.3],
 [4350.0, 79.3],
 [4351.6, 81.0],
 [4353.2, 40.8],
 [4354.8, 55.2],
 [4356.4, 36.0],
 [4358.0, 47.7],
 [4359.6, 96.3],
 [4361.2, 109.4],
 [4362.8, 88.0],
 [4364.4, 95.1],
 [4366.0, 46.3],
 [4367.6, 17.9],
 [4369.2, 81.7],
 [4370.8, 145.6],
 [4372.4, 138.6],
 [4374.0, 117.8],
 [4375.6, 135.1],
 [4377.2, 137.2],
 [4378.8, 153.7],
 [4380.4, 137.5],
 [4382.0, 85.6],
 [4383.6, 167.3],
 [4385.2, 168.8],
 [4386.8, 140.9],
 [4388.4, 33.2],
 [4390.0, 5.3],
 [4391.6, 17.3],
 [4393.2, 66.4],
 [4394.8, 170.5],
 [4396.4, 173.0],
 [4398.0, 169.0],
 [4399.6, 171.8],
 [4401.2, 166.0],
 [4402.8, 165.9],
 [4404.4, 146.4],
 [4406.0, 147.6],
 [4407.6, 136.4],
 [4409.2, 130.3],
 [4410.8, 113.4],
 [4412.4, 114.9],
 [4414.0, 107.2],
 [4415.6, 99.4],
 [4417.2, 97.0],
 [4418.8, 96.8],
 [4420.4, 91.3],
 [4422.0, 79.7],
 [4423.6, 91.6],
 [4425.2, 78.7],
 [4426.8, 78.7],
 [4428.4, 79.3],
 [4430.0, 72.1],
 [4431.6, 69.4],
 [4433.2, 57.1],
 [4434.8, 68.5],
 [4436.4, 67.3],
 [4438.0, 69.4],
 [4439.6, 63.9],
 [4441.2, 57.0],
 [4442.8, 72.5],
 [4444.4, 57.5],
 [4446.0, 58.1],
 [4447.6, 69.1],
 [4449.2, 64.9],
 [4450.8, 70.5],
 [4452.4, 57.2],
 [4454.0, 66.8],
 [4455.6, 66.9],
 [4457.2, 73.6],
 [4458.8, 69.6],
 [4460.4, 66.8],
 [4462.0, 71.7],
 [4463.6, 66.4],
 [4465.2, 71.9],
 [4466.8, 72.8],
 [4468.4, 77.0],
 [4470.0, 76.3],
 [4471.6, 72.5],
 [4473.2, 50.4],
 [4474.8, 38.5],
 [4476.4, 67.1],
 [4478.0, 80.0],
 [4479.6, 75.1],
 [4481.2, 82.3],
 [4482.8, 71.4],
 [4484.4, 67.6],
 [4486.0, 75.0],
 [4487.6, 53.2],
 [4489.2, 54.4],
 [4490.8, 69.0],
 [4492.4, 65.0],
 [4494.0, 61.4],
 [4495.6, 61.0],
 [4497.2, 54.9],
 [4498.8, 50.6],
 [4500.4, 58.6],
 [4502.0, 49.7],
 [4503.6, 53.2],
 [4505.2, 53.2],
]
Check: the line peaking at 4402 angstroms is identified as Lyman alpha 1216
